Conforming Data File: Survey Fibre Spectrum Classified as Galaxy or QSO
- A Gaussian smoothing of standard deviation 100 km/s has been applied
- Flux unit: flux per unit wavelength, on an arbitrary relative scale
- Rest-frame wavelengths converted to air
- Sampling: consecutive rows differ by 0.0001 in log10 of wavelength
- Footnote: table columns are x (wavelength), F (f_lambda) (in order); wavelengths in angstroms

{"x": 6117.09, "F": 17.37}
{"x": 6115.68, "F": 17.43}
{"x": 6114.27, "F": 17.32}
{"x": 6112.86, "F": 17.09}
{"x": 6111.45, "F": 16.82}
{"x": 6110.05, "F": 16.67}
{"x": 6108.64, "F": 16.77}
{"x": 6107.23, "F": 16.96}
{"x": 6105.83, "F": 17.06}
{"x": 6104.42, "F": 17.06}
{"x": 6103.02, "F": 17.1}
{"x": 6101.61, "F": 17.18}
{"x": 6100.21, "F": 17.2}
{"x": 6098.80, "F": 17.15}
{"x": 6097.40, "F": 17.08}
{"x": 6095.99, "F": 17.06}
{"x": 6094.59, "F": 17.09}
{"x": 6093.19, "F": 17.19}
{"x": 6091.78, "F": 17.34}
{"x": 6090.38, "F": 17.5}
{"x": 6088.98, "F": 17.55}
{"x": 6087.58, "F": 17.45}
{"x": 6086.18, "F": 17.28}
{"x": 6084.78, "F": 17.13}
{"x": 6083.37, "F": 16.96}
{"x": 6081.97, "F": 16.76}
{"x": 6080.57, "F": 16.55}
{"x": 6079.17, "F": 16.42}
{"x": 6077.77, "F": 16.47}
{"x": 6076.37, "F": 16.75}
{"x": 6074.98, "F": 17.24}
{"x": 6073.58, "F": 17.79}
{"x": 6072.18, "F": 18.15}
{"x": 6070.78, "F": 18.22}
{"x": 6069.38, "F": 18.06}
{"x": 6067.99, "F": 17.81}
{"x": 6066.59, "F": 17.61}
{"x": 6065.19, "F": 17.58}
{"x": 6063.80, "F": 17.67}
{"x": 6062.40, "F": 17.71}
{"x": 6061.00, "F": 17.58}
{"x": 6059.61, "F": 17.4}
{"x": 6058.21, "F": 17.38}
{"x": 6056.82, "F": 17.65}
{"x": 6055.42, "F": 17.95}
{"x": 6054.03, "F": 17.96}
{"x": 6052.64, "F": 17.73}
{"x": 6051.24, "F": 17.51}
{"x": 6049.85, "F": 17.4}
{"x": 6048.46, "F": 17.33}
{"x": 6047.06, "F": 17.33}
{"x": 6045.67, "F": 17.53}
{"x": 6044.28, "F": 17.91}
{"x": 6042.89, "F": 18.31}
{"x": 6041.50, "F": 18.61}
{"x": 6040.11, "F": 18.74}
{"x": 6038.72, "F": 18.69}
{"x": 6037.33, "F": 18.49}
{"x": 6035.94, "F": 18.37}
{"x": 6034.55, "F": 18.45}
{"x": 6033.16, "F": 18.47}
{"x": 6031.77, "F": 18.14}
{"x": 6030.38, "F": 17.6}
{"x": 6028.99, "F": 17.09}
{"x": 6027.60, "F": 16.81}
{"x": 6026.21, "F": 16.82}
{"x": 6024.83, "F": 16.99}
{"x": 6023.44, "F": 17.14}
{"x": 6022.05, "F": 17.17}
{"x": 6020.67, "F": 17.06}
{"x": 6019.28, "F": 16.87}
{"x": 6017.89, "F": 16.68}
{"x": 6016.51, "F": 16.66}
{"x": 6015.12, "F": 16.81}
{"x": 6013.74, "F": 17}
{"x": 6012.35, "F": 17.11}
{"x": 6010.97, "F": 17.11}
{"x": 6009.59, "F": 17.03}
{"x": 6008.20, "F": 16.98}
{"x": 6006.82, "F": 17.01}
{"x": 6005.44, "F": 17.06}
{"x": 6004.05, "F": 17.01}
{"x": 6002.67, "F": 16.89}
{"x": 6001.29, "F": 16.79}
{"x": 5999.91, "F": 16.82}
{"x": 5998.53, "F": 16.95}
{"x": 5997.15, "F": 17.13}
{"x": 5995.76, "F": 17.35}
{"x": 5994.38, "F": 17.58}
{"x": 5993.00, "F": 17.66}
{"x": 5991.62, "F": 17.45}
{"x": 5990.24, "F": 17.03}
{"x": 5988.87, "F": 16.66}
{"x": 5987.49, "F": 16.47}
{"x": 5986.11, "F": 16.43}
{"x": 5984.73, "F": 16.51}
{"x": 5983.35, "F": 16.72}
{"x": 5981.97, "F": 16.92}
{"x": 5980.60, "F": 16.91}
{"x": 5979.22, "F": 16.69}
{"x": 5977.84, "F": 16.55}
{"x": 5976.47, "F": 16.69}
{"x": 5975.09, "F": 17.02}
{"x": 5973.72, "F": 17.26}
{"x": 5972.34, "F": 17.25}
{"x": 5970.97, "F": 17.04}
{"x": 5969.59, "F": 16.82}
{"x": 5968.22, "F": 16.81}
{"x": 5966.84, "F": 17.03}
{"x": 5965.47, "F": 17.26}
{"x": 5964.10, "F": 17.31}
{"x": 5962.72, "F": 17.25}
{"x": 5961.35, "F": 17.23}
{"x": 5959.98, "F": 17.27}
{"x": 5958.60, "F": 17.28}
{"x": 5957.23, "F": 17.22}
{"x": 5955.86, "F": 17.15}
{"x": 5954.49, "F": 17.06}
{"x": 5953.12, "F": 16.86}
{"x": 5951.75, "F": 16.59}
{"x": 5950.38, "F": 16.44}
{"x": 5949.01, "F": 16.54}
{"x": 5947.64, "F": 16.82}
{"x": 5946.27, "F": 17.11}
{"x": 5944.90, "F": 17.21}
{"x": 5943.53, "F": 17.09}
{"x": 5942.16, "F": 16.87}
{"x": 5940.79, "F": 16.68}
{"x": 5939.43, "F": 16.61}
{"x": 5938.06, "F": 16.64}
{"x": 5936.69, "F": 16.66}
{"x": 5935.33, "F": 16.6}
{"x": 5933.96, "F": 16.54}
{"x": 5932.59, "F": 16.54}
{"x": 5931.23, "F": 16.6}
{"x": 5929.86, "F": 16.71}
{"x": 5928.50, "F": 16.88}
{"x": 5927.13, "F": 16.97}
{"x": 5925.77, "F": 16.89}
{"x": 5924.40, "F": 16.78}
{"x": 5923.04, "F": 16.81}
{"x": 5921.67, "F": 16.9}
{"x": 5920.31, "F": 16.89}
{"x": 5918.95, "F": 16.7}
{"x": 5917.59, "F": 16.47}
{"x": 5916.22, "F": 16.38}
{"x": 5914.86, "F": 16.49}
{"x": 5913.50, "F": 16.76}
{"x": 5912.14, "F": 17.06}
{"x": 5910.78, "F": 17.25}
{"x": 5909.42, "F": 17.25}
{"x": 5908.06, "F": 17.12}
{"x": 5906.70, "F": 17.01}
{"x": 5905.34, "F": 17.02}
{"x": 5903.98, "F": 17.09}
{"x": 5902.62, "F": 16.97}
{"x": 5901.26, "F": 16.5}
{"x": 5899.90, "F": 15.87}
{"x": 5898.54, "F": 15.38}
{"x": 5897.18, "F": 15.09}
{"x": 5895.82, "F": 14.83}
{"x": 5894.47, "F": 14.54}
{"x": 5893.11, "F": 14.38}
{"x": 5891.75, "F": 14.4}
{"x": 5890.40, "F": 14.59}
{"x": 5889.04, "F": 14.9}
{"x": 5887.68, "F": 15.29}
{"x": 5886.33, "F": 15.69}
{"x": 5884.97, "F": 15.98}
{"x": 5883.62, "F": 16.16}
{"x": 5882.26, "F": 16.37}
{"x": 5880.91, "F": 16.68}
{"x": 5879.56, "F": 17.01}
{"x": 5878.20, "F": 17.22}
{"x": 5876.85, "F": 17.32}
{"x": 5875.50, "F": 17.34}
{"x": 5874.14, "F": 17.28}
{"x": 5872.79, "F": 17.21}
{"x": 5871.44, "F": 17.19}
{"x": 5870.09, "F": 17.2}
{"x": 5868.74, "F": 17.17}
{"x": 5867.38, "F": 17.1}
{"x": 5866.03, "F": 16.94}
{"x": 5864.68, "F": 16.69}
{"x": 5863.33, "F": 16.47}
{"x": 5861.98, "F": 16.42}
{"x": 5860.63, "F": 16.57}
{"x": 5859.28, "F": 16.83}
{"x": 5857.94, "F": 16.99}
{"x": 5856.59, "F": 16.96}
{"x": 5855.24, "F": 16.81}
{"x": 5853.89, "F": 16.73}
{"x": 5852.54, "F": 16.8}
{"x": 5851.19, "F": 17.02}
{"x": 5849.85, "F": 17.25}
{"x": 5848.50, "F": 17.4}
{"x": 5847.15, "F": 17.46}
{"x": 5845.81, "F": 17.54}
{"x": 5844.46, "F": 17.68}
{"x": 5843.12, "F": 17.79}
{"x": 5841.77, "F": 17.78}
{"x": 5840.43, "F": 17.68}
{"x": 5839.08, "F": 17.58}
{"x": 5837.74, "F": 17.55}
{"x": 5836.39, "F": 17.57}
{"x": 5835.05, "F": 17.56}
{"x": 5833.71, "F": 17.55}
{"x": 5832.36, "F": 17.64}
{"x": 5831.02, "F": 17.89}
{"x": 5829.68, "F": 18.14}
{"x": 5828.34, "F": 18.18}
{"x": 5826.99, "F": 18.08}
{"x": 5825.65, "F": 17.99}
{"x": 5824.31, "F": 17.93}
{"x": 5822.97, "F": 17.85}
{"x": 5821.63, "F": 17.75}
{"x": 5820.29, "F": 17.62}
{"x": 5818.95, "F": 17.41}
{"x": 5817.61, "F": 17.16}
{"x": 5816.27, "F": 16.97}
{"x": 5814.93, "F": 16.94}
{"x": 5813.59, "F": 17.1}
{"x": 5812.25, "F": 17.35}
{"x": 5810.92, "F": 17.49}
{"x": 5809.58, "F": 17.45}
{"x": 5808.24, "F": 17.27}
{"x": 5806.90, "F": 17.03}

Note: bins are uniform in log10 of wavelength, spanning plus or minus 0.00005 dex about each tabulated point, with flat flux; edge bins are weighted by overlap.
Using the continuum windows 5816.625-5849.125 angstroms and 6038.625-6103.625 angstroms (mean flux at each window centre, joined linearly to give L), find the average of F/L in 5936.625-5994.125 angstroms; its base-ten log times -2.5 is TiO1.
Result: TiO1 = 0.04 mag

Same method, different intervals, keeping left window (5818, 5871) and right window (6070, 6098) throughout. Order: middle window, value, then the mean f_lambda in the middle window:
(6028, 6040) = -0.06 mag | 18.1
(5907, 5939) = 0.03 mag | 16.8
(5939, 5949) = 0.03 mag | 16.9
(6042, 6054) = -0.03 mag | 17.7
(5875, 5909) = 0.08 mag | 16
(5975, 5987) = 0.04 mag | 16.7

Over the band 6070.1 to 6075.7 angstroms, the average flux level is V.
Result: 17.9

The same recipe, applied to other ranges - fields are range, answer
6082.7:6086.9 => 17.1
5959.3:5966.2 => 17.3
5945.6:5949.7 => 16.8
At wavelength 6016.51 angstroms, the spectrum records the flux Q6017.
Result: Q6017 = 16.66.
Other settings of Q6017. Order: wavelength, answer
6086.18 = 17.28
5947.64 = 16.82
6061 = 17.58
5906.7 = 17.01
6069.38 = 18.06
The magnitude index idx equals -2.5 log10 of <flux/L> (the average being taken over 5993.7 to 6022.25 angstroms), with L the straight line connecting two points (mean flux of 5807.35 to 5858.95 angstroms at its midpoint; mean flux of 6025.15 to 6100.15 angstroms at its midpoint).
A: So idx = 0.03 mag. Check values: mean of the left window 17.5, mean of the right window 17.6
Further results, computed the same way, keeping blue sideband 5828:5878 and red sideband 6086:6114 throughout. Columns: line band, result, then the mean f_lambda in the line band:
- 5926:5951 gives 0.03 mag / 16.8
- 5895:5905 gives 0.08 mag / 16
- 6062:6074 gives -0.04 mag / 17.8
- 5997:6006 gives 0.02 mag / 16.9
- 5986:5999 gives 0.01 mag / 17.1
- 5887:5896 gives 0.17 mag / 14.7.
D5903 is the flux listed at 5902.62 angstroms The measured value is 16.97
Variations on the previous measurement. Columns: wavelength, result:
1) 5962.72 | 17.25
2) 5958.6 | 17.28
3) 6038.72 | 18.69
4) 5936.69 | 16.66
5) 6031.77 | 18.14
